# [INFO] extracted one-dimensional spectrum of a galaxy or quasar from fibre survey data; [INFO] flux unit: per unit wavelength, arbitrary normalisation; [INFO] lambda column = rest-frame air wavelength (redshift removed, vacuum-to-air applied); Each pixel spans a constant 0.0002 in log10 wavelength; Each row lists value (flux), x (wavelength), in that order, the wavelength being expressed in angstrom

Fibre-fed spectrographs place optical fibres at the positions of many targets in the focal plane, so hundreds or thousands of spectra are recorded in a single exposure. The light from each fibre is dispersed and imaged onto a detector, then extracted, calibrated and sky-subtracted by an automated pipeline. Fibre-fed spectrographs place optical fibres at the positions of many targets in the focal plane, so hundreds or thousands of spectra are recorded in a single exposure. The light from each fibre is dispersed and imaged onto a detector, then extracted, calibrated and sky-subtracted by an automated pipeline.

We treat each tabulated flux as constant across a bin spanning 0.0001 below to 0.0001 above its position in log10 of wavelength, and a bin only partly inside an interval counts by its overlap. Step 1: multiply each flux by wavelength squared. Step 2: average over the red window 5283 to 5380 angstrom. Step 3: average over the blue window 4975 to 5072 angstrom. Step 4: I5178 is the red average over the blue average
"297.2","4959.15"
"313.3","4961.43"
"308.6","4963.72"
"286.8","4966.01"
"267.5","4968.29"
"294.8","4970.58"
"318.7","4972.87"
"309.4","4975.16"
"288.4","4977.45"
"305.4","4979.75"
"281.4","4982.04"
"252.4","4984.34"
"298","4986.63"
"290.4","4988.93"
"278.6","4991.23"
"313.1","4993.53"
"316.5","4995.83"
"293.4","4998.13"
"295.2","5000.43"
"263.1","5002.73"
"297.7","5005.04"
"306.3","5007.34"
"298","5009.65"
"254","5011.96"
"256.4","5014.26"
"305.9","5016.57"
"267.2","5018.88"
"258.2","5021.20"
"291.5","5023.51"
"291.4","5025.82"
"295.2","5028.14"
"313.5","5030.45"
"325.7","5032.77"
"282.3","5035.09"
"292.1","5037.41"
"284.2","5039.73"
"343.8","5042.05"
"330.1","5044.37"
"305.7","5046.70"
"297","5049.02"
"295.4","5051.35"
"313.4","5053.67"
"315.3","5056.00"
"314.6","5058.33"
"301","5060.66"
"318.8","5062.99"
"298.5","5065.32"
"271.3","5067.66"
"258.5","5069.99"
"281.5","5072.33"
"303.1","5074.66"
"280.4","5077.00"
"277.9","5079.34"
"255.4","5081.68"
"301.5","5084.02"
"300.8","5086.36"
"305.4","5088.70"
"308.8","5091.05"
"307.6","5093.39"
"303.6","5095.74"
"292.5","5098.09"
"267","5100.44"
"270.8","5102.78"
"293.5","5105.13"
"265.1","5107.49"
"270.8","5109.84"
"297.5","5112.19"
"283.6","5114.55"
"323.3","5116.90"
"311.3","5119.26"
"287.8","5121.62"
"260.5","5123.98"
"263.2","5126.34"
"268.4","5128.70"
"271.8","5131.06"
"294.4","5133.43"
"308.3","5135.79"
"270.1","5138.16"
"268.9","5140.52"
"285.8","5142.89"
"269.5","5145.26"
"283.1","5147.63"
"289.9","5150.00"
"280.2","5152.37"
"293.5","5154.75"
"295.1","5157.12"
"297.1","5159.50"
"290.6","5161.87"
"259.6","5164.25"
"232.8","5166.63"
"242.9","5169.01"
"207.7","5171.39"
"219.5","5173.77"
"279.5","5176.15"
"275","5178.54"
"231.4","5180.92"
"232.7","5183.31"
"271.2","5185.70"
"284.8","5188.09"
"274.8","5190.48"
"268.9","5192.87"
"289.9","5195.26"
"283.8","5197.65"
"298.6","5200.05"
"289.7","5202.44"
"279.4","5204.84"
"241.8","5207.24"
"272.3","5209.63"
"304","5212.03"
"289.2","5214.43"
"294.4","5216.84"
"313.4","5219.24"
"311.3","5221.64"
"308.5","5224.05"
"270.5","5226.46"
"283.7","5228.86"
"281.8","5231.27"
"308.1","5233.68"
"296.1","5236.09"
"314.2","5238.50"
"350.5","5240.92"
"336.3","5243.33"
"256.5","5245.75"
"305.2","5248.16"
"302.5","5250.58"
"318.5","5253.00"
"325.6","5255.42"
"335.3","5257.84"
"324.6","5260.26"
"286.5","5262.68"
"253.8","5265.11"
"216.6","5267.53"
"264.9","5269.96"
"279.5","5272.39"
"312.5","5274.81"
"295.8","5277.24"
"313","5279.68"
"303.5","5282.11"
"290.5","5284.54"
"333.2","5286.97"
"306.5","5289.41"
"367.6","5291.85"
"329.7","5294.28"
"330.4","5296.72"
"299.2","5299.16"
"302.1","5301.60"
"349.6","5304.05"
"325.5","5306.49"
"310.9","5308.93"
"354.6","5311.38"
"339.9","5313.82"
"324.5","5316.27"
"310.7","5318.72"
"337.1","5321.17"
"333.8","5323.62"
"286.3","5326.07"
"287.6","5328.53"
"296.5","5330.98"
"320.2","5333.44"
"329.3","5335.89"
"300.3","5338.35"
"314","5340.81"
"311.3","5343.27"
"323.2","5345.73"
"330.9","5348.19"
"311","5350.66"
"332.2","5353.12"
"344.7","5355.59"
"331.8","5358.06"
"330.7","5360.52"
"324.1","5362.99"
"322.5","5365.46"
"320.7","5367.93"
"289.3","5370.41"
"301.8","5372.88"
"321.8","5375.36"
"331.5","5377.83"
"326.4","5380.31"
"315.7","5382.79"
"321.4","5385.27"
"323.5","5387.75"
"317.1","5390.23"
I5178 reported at 1.2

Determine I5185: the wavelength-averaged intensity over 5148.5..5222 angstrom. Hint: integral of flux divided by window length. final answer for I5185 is 274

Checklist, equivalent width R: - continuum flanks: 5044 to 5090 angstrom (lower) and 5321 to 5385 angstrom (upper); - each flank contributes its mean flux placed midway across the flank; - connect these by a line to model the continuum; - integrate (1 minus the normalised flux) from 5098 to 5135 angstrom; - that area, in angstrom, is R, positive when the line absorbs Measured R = 2.10 angstrom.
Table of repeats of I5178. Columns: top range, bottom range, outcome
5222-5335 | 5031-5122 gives 1.13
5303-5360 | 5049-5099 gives 1.20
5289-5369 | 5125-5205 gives 1.26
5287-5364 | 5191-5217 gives 1.20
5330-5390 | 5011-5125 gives 1.22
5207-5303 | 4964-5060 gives 1.12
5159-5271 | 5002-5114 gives 1.03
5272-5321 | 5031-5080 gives 1.17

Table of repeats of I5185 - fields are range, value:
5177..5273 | 288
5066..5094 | 287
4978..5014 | 289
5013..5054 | 297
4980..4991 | 282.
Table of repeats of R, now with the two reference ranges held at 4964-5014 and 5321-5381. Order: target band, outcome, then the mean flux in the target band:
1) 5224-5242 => 0.47 angstrom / 301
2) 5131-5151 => 1.27 angstrom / 283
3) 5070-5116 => 1.74 angstrom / 287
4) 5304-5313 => -0.54 angstrom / 334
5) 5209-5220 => 0.45 angstrom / 295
